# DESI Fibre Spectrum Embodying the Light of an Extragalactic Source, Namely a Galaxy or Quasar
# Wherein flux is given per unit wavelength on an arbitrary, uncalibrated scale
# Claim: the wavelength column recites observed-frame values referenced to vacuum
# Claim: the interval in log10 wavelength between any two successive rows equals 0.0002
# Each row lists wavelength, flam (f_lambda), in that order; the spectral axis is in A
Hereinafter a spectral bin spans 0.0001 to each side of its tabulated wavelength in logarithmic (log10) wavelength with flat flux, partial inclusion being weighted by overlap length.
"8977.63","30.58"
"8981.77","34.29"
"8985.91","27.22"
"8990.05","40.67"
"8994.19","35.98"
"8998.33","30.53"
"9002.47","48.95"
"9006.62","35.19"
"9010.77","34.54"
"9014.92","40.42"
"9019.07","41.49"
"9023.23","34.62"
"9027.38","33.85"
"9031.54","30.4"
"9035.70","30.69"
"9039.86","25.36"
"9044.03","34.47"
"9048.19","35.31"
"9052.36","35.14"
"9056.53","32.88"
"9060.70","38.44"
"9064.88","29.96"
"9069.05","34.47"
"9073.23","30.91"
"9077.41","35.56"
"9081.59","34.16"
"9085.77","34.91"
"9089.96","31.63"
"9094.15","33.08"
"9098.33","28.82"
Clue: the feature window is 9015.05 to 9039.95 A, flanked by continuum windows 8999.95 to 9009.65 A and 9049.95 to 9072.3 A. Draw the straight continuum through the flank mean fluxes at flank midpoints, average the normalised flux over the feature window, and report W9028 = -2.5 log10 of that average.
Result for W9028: 0.13 mag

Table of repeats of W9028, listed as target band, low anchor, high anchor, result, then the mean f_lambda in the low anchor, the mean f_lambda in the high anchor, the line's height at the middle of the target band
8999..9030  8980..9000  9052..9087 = -0.12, 33.8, 34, 33.9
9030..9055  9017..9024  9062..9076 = 0.12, 38.7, 32.3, 35.8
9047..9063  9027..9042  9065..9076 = -0.14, 29.6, 32.4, 31.2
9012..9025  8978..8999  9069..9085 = -0.15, 33.7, 33.8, 33.7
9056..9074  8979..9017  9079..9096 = 0.02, 36.3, 33.5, 34.2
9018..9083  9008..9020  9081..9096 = 0.08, 38.4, 33.4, 35.9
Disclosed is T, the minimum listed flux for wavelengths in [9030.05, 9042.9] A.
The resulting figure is 25.36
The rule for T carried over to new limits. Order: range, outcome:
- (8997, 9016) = 30.53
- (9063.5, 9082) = 29.96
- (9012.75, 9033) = 30.4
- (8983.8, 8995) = 27.22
